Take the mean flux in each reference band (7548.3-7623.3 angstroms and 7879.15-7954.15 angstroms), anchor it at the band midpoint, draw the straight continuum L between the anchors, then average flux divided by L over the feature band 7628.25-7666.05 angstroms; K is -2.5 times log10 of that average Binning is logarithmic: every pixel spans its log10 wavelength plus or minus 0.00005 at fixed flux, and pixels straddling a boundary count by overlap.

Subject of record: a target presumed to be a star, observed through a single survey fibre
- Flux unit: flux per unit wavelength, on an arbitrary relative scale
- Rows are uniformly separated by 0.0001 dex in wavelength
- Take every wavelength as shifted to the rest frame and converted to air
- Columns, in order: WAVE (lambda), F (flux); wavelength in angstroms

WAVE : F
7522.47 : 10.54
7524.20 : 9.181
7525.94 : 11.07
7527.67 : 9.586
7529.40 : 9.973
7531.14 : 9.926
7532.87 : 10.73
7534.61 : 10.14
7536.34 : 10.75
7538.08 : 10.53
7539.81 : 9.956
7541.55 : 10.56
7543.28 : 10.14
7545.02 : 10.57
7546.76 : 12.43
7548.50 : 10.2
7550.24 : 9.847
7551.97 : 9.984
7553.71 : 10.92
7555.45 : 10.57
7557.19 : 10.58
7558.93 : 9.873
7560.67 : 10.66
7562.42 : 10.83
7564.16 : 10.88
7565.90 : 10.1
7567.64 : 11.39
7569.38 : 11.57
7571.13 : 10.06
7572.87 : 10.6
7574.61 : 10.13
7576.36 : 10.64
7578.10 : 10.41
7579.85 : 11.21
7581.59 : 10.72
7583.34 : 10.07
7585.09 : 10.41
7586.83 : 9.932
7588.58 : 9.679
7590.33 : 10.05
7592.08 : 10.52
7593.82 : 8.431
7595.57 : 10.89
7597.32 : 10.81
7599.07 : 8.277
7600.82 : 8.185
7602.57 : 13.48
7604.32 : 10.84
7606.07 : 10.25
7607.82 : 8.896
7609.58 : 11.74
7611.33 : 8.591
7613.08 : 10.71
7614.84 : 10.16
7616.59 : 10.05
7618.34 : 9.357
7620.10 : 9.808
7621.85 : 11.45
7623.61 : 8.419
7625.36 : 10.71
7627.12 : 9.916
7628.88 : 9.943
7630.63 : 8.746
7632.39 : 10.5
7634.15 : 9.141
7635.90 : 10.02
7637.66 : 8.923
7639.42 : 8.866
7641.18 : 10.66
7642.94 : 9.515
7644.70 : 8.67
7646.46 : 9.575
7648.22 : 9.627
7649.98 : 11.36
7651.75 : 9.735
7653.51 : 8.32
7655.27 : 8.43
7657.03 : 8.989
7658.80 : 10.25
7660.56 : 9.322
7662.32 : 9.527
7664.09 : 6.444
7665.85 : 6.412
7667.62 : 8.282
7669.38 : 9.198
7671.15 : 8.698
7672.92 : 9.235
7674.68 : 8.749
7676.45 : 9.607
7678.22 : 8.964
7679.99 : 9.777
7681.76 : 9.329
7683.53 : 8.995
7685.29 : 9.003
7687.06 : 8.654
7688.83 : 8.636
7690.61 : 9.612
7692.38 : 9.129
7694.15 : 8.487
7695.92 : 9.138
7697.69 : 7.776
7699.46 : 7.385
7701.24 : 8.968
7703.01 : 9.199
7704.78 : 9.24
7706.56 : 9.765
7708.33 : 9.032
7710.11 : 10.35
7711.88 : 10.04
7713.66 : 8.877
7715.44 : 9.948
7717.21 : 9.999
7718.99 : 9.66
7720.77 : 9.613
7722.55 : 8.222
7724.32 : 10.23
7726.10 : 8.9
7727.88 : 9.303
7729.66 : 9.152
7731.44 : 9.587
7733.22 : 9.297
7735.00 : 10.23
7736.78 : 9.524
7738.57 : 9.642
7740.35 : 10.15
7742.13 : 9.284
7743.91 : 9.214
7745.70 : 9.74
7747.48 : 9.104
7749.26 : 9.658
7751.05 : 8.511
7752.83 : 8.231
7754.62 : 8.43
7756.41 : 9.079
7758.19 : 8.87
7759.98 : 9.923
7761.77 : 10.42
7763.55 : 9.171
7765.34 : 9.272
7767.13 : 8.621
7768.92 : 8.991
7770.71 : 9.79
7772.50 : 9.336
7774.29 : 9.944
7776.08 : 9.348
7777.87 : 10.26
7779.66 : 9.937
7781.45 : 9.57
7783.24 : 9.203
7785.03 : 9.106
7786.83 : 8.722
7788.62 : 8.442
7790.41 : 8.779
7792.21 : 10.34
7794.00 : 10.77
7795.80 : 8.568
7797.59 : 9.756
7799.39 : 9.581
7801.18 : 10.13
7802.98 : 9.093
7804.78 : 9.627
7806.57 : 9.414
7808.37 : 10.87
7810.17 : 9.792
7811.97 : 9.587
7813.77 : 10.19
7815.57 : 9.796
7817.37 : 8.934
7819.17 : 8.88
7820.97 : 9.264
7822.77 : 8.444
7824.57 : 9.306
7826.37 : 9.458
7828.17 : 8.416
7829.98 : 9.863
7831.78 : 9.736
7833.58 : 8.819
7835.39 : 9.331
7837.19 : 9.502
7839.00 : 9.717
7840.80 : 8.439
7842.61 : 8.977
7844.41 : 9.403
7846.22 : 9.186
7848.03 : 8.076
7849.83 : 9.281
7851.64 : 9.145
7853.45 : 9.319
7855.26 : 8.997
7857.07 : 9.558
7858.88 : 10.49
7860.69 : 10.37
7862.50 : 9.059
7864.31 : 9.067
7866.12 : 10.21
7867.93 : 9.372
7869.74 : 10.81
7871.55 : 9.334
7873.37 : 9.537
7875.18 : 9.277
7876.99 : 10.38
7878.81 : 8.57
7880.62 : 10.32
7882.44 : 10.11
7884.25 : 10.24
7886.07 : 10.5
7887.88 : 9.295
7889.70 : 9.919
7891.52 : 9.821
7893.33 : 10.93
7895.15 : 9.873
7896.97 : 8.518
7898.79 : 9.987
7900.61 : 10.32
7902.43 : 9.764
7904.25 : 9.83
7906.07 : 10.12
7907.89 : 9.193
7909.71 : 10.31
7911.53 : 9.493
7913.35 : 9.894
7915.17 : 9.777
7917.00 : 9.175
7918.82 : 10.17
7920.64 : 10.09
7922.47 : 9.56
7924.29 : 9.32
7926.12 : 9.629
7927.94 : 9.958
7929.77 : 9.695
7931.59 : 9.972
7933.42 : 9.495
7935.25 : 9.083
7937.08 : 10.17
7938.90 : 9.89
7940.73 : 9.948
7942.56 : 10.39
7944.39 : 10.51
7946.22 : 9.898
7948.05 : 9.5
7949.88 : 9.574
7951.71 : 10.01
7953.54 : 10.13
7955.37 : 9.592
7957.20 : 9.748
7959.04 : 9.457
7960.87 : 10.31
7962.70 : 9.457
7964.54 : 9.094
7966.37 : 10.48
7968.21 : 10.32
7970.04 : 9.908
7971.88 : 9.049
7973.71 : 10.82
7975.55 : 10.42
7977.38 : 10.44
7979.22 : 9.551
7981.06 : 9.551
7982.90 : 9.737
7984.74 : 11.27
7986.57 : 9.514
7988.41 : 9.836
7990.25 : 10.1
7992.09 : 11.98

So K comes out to 0.11 mag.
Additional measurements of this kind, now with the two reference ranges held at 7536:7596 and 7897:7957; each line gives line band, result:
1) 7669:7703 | 0.150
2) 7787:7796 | 0.074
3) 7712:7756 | 0.088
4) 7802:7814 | 0.027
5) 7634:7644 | 0.086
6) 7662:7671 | 0.281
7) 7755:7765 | 0.076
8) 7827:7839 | 0.075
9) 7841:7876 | 0.057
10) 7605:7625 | 0.042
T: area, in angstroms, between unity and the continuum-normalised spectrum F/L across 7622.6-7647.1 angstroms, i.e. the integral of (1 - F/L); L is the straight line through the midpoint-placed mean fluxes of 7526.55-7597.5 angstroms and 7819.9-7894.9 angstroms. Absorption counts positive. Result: 1.5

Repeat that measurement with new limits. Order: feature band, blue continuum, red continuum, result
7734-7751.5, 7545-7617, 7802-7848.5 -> 0.28 angstroms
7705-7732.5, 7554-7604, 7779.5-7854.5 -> 0.78 angstroms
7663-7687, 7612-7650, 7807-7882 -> 2.56 angstroms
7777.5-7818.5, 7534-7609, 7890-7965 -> 1.82 angstroms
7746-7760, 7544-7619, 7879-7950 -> 1.59 angstroms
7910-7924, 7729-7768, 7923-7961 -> 0.01 angstroms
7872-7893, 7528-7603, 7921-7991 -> 0.29 angstroms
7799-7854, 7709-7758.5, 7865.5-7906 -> 1.92 angstroms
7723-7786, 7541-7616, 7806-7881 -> 2.34 angstroms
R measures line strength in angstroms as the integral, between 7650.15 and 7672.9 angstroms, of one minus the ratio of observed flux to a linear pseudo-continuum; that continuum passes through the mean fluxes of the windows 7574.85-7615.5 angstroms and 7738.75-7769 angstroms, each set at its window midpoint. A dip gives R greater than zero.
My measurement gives 2.46 angstroms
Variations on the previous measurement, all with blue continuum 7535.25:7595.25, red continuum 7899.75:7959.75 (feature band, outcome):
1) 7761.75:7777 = 1.1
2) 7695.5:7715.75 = 2.1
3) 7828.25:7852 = 1.9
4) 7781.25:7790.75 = 1.1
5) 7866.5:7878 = 0.1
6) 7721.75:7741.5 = 1.3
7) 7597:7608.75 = 0.3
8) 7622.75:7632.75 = 0.7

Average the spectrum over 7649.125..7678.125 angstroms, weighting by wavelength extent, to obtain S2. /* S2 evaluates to 8.91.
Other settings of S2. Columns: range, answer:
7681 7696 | 8.99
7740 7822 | 9.42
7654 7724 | 9.01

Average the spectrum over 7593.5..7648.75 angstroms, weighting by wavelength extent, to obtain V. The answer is 9.86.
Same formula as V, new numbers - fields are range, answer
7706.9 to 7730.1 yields 9.5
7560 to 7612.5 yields 10.3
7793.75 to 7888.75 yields 9.5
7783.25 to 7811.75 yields 9.52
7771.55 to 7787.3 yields 9.51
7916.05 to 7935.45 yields 9.67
